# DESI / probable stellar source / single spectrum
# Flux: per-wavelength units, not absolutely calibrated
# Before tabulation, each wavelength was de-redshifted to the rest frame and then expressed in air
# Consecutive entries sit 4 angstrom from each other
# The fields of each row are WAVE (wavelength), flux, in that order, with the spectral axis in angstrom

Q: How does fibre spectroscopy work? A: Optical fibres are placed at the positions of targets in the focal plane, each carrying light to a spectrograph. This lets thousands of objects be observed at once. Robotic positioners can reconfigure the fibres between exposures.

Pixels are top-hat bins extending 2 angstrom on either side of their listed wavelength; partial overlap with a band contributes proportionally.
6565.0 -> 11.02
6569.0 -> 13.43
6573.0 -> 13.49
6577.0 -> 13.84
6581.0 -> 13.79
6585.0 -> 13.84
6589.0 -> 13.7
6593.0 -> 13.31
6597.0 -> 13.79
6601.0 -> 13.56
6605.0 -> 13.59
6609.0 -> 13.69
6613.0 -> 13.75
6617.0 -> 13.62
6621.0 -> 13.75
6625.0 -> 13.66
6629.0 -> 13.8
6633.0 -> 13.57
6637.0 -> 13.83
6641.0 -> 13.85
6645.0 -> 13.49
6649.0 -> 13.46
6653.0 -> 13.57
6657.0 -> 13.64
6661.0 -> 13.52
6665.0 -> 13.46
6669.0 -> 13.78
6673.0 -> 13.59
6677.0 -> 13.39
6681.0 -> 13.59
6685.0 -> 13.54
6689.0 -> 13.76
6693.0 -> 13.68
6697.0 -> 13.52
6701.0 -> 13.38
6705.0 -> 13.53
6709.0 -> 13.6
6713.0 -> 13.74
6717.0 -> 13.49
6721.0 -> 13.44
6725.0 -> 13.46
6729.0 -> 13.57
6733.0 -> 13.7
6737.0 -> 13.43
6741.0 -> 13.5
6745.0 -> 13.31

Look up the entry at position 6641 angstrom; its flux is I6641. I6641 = 13.85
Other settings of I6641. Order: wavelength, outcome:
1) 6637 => 13.83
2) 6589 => 13.7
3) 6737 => 13.43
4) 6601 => 13.56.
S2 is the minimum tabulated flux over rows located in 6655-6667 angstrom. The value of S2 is 13.46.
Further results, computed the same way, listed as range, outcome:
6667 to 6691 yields 13.39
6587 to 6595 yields 13.31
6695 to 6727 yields 13.38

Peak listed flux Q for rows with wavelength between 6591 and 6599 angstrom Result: 13.79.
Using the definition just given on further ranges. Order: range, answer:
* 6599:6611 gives 13.69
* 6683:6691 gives 13.76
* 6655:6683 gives 13.78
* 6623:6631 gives 13.8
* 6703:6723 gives 13.74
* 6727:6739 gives 13.7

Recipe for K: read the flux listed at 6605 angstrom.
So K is 13.59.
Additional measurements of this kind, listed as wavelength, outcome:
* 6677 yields 13.39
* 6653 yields 13.57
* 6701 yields 13.38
